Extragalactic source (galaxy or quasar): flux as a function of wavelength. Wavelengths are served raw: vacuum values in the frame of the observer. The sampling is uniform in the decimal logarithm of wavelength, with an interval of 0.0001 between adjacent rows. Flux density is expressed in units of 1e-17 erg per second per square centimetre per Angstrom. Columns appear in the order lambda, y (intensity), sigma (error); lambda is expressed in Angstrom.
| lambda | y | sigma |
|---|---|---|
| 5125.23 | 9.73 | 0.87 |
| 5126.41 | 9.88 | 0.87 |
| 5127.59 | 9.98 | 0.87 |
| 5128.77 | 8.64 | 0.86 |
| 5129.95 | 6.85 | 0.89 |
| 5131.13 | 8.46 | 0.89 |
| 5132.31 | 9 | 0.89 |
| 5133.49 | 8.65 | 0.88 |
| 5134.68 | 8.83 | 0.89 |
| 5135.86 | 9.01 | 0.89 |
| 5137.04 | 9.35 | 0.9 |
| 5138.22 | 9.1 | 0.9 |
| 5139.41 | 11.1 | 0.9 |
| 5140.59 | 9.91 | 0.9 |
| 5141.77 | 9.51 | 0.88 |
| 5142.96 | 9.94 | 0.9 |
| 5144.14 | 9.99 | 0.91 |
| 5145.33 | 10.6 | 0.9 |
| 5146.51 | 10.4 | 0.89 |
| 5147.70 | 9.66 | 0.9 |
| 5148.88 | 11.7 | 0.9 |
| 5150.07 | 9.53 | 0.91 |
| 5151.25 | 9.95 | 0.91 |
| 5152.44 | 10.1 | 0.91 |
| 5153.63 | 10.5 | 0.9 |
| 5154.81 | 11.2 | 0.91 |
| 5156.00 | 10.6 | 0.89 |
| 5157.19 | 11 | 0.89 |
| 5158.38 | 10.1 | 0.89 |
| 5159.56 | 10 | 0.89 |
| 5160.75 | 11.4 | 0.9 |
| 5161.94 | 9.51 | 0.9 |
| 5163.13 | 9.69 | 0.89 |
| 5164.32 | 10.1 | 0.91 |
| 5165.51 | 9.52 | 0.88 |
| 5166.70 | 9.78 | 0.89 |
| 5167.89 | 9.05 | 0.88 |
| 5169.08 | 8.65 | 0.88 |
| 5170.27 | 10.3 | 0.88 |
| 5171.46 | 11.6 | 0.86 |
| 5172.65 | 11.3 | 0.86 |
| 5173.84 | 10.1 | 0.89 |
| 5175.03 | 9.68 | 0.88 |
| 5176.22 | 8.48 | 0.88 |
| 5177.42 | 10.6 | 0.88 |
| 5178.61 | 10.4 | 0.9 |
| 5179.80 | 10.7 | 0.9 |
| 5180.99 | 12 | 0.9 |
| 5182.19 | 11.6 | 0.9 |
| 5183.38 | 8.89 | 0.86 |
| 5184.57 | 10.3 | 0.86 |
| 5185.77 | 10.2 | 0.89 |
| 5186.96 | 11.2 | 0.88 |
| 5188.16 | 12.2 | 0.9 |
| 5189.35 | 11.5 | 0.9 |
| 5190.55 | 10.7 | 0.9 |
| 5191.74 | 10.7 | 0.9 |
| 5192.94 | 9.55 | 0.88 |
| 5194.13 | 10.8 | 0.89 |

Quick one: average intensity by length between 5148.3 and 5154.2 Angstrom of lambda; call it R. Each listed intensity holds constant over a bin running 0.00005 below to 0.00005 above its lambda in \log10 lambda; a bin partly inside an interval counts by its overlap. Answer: 10.3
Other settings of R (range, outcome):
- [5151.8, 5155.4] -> 10.6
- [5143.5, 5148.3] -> 10.2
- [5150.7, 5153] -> 10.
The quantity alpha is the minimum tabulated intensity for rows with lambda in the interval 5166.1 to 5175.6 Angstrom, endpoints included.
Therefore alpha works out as 8.65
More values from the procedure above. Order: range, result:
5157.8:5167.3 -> 9.51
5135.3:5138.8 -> 9.01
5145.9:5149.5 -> 9.66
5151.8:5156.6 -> 10.1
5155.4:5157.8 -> 10.6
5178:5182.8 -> 10.4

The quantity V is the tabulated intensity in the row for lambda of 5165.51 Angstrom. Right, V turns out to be 9.52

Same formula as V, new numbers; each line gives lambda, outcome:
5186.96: 11.2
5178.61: 10.4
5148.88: 11.7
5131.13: 8.46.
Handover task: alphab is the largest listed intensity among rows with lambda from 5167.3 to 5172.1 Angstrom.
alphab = 11.6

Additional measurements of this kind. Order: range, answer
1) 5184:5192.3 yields 12.2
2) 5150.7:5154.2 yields 10.5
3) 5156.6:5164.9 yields 11.4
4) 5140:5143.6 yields 9.94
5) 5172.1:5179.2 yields 11.3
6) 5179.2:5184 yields 12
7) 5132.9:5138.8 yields 9.35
